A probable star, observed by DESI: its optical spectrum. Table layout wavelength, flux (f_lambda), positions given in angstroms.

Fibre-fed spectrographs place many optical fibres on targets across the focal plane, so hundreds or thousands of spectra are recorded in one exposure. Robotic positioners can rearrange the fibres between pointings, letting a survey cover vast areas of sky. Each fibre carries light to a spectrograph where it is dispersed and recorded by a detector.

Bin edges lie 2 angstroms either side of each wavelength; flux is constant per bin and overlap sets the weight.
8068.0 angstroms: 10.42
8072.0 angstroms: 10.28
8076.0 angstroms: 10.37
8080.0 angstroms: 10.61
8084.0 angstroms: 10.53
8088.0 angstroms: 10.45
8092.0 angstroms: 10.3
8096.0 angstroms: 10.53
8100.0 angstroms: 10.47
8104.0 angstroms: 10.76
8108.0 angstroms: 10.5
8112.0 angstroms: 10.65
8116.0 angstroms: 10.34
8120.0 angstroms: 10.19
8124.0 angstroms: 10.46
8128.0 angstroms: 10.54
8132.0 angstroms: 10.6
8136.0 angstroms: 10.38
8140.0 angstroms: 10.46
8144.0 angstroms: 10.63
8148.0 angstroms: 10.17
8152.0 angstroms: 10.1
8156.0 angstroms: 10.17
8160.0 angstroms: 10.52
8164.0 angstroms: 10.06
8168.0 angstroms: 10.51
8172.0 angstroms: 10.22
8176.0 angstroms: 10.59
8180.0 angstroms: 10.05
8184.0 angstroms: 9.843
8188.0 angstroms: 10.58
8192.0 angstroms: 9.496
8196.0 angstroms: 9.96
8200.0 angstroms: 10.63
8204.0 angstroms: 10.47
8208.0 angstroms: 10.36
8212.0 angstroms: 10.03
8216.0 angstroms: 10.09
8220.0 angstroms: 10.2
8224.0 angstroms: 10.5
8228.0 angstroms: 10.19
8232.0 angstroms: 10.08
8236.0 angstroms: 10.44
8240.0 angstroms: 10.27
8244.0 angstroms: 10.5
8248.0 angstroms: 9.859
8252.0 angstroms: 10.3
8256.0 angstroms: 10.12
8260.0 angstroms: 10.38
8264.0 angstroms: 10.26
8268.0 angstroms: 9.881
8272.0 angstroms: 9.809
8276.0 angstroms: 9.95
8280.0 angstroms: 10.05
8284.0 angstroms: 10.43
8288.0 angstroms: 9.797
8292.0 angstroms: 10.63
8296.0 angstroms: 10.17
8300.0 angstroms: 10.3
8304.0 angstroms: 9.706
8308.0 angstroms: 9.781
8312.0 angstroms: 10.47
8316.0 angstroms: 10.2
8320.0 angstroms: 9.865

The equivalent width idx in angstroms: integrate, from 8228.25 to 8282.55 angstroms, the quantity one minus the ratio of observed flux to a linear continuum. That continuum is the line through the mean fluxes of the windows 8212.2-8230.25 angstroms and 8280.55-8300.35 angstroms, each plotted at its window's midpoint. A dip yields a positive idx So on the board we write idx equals 0.4 angstroms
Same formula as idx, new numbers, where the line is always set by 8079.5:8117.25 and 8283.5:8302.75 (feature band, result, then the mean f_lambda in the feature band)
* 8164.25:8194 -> 0.63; 10.2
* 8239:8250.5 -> 0.10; 10.2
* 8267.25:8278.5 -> 0.41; 9.89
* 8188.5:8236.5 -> 0.65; 10.2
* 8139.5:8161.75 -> 0.23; 10.3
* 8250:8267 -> 0.06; 10.2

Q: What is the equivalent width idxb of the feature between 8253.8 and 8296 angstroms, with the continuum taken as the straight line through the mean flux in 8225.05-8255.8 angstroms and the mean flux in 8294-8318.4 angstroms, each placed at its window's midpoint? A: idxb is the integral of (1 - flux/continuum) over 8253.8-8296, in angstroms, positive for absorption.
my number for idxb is 0.1 angstroms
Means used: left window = 10.2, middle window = 10.1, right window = 10.1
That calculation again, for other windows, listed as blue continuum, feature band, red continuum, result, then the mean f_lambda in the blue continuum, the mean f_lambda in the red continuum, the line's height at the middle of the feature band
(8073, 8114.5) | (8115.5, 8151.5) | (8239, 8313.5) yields 0.07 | 10.5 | 10.1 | 10.4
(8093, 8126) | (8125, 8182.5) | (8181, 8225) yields -0.07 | 10.5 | 10.2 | 10.3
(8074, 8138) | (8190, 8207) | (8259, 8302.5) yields 0.24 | 10.5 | 10.1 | 10.3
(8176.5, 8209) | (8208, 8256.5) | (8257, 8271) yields -0.29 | 10.2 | 10.1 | 10.2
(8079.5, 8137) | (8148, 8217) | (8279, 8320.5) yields 0.90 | 10.5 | 10.1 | 10.4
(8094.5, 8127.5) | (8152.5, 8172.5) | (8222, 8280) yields 0.17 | 10.5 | 10.2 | 10.4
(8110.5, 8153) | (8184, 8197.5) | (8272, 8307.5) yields 0.40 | 10.4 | 10.1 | 10.3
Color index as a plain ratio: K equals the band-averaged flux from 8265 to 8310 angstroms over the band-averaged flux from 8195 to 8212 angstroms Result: 0.97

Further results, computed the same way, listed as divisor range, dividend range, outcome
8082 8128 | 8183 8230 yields 0.97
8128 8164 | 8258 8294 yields 0.98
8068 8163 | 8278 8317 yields 0.97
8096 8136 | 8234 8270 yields 0.97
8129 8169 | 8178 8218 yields 0.98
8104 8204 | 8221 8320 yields 0.98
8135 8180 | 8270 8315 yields 0.98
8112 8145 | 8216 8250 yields 0.98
